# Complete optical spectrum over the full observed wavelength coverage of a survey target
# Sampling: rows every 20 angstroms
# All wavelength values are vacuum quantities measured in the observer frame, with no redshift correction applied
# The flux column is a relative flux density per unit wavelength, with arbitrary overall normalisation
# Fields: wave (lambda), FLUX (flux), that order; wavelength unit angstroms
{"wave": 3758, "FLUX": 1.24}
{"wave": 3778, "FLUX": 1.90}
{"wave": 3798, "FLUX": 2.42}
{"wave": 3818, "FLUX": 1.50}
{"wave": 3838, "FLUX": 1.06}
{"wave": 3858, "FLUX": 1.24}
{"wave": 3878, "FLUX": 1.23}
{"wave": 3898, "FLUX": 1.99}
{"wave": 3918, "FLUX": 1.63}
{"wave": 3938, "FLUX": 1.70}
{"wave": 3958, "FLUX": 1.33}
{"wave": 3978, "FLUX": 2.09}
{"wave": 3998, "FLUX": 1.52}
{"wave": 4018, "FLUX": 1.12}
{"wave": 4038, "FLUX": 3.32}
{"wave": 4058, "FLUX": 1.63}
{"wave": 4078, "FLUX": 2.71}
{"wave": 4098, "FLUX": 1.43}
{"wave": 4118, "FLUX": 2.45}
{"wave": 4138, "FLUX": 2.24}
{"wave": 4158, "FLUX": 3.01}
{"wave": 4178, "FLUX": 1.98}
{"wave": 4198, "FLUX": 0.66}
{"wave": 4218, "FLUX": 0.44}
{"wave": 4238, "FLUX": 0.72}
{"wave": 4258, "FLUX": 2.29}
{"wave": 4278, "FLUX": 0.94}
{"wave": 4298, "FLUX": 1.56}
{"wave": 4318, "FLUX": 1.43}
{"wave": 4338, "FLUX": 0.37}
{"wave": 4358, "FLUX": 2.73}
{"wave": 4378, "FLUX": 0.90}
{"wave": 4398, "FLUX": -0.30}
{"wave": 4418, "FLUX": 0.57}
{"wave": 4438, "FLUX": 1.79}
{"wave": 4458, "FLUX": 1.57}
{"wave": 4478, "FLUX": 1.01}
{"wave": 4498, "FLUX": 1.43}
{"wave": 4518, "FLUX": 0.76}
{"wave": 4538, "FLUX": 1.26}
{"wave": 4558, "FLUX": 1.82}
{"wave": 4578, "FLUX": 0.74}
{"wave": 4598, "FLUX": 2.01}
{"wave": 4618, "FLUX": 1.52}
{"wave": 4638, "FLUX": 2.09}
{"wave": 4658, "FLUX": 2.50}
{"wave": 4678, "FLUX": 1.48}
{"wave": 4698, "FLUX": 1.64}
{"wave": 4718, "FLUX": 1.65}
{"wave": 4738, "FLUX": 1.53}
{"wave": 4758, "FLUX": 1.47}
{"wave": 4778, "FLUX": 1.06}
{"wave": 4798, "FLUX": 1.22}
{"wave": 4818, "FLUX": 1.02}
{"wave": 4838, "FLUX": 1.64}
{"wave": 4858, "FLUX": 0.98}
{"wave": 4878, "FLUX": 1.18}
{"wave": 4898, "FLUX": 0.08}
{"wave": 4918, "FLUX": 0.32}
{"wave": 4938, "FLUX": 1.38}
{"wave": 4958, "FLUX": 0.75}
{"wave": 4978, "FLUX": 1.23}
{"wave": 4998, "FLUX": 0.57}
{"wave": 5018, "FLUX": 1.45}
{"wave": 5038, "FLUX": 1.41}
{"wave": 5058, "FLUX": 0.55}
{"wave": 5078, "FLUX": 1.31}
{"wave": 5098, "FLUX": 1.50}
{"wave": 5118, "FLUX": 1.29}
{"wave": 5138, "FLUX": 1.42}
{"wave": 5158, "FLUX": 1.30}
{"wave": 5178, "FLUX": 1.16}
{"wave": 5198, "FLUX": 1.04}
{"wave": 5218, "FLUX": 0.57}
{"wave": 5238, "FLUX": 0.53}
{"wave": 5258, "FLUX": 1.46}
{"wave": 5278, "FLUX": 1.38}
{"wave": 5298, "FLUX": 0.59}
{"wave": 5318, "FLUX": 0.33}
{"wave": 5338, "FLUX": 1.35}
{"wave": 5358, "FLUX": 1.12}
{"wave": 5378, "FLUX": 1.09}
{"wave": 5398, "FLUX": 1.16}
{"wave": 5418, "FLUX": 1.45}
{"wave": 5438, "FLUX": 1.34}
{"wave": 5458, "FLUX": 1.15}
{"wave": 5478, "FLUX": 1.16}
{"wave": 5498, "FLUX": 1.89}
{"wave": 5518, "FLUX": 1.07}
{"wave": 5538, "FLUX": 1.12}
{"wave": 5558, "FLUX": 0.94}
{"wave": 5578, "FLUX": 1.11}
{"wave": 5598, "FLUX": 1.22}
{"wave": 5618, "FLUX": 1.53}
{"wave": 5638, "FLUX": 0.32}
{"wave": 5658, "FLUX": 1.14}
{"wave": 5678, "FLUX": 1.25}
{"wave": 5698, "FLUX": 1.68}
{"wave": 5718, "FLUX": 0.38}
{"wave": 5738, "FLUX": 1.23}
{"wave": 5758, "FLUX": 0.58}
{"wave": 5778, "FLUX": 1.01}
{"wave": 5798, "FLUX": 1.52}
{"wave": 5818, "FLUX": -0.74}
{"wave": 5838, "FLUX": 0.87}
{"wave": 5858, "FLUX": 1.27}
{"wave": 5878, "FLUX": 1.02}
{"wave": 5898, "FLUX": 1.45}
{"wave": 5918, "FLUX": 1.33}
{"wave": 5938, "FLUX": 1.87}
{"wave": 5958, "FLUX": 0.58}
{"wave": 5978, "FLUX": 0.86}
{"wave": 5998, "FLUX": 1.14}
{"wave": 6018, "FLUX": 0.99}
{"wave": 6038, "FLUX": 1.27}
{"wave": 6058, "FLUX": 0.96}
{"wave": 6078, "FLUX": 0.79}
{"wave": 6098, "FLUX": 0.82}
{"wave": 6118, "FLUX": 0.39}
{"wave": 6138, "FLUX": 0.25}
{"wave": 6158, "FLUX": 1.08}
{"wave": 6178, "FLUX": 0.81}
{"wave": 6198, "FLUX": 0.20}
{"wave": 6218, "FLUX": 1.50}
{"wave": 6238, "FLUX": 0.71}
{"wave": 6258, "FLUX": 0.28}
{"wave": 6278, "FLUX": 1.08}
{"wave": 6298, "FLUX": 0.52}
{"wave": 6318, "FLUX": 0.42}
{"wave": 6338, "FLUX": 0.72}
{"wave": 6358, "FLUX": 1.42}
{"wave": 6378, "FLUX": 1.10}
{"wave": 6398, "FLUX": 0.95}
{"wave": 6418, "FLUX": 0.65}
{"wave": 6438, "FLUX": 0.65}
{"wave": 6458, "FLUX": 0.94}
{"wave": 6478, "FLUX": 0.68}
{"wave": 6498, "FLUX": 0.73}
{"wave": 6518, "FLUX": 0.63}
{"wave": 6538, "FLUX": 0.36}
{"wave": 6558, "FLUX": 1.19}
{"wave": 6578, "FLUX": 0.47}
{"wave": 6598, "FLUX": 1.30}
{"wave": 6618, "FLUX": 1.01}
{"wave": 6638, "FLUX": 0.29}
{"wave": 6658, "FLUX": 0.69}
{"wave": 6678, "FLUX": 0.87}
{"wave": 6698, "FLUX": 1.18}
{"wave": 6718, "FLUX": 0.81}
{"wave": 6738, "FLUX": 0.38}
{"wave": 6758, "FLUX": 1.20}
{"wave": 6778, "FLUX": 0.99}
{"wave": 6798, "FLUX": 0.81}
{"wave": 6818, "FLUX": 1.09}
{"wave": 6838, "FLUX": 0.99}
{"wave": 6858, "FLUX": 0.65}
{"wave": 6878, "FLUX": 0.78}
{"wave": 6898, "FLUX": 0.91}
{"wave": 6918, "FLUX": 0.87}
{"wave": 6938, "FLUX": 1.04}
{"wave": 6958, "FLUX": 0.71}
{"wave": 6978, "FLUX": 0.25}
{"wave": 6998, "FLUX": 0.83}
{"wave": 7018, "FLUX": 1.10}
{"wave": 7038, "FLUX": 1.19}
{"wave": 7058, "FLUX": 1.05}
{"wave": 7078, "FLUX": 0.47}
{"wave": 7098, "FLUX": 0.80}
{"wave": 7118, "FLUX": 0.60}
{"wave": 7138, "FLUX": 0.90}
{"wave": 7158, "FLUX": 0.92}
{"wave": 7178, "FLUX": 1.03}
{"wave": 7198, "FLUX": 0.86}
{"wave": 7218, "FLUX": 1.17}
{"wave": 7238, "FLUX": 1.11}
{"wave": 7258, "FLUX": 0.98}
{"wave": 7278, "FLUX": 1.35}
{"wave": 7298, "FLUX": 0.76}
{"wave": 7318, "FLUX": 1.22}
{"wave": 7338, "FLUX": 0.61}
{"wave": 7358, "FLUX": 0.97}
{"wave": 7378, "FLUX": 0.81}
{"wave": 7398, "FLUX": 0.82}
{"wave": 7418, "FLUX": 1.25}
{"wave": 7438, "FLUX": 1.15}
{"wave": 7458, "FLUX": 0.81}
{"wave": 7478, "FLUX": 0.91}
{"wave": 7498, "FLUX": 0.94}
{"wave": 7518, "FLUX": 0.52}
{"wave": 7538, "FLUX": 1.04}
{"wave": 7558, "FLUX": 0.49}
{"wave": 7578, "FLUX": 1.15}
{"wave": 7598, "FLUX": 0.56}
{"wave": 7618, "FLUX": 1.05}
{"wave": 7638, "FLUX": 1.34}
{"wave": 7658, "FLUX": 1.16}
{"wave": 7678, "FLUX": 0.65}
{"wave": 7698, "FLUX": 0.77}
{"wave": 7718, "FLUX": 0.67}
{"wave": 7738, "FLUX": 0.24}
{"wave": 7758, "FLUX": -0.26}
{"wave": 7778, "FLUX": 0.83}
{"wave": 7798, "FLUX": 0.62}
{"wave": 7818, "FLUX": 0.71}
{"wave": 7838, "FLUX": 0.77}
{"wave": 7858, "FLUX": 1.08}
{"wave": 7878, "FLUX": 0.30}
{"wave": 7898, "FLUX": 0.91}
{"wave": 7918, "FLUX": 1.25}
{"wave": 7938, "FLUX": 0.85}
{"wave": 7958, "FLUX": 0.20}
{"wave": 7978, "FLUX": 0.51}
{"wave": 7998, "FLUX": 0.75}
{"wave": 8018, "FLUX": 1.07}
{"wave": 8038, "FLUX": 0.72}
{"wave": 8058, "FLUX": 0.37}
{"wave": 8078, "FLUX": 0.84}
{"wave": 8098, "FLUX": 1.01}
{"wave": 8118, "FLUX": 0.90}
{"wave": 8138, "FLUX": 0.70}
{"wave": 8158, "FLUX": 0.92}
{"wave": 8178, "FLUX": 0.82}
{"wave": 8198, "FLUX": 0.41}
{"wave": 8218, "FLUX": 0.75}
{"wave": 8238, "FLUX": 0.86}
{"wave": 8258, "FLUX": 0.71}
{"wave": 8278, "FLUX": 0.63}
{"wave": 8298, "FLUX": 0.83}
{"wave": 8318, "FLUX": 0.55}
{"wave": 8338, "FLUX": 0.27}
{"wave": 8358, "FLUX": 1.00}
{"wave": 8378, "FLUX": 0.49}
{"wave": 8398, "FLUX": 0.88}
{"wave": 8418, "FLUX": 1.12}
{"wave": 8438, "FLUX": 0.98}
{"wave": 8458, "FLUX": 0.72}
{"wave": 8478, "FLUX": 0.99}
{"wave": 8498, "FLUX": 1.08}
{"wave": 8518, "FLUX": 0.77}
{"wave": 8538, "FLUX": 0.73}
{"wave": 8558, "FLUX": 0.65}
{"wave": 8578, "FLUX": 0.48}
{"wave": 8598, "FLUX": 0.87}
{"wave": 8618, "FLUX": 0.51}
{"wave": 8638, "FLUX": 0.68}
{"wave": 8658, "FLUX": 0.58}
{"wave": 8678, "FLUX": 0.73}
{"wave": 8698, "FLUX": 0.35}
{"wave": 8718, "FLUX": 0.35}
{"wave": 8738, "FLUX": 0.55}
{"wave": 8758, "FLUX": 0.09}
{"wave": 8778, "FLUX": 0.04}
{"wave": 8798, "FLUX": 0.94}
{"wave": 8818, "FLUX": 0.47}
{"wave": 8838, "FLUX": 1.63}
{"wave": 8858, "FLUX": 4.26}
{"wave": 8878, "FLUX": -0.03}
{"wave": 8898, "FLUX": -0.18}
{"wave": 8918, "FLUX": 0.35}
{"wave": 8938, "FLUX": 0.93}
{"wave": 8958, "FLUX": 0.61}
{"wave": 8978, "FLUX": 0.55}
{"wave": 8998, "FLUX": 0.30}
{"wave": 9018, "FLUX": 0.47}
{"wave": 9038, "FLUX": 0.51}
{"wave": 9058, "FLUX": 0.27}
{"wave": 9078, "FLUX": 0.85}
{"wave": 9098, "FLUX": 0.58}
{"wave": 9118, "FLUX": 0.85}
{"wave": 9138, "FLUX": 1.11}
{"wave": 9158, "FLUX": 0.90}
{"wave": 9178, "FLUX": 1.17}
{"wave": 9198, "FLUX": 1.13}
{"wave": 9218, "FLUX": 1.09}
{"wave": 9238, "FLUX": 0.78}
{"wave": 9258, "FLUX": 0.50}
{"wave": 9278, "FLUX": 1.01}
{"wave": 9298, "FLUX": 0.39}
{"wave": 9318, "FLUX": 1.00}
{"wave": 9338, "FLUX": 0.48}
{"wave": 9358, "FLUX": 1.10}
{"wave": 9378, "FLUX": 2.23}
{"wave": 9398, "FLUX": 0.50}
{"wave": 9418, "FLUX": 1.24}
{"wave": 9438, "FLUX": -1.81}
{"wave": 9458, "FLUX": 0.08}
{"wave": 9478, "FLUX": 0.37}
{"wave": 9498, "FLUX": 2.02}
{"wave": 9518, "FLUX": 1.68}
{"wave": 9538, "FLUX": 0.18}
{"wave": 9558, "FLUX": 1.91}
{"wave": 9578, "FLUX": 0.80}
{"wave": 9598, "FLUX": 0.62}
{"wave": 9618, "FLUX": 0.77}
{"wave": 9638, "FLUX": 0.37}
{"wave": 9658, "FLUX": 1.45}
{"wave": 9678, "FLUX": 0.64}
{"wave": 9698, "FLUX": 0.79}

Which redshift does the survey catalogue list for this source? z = 1.37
